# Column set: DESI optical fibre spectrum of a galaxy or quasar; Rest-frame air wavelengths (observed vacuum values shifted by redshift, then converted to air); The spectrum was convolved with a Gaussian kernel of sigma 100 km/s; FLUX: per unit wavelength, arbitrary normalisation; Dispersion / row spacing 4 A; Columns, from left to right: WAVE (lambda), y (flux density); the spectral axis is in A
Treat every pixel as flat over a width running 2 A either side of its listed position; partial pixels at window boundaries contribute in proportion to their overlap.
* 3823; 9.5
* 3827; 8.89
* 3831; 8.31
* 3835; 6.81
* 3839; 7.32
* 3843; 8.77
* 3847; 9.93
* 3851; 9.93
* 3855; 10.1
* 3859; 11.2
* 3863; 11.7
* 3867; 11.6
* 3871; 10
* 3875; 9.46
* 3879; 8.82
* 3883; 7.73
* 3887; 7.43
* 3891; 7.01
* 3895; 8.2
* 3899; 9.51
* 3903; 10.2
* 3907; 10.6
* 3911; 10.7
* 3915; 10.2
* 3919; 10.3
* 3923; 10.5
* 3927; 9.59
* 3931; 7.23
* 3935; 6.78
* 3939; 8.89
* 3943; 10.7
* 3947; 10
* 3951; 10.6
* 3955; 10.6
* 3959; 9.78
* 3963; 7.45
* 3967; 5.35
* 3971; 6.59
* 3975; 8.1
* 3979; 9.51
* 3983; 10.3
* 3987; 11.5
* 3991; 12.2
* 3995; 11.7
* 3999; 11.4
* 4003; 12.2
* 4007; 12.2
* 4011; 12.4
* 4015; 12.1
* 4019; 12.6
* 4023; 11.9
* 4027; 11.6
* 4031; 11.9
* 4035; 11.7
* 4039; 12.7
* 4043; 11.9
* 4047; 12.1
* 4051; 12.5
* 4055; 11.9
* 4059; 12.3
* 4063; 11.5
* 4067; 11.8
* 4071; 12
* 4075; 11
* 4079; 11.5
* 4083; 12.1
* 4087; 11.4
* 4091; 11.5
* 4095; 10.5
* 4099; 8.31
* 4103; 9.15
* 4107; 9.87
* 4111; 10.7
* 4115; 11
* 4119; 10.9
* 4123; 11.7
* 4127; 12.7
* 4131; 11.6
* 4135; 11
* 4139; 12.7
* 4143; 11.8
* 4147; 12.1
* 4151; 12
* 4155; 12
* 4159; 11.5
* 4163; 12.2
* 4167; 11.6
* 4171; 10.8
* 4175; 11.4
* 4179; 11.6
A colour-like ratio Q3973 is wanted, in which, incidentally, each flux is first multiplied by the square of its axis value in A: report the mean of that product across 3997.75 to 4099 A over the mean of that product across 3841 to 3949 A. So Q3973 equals 1.34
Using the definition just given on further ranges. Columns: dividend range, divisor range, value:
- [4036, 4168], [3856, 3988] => 1.35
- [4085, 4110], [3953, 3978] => 1.35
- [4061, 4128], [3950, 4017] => 1.14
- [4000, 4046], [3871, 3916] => 1.42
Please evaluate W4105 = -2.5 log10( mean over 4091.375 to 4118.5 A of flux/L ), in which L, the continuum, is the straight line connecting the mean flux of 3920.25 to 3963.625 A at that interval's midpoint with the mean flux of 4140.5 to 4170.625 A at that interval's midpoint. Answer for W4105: 0.121 mag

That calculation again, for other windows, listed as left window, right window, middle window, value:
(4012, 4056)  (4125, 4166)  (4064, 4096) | 0.05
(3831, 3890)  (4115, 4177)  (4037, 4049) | -0.13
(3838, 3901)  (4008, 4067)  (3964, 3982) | 0.41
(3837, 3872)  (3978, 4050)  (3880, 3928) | 0.14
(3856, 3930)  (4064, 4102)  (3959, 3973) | 0.42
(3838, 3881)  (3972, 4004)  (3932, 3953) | 0.13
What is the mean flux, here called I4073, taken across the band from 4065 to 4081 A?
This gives 11.6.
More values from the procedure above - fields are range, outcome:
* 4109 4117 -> 10.8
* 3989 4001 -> 11.8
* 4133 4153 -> 11.9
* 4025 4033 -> 11.8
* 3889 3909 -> 9.1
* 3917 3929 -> 10.1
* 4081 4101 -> 10.8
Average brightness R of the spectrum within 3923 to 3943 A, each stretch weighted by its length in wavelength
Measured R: 8.62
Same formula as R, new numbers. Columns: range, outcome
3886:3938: 9.12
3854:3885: 10.1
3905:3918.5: 10.5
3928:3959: 9.3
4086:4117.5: 10.3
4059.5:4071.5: 11.8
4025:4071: 12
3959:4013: 10.1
